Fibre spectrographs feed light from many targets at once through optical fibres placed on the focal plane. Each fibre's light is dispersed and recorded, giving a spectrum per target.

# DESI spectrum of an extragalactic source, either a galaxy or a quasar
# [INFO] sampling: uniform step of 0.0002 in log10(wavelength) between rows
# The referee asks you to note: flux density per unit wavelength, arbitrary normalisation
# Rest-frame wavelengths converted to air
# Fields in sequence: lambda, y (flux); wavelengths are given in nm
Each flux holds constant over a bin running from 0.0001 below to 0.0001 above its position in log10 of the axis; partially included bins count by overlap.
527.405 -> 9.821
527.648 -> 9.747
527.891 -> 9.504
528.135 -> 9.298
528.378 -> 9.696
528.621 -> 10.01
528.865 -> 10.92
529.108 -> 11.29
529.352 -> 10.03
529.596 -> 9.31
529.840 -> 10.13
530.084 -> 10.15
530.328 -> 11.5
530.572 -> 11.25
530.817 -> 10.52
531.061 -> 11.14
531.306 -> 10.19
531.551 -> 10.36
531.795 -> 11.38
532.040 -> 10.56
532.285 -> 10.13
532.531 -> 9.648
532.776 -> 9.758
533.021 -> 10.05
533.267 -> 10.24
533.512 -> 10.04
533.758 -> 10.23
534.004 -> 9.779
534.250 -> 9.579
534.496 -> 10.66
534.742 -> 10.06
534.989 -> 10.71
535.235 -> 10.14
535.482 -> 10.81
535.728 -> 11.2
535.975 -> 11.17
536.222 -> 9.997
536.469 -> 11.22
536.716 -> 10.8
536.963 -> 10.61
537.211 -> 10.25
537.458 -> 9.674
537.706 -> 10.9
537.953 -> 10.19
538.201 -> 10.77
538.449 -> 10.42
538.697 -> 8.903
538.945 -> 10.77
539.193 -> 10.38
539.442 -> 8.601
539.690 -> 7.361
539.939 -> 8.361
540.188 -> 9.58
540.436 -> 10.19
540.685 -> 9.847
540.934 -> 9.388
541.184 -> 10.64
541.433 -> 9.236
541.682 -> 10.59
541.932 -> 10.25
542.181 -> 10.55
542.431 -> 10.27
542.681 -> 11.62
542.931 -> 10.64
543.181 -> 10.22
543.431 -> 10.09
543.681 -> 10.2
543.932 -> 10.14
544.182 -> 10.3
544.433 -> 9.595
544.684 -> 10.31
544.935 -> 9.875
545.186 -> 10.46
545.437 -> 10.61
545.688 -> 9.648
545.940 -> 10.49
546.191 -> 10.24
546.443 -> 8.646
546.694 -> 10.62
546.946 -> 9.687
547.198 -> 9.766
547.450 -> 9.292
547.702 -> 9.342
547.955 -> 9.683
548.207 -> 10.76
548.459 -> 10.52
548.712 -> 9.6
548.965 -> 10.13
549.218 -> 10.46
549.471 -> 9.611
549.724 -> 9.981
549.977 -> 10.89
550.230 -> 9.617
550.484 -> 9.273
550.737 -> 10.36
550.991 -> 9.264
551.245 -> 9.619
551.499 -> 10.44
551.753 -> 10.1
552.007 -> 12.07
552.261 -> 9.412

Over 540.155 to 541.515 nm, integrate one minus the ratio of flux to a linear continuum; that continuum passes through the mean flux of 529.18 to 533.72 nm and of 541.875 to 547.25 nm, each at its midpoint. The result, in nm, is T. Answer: 0.053 nm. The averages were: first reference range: 10.4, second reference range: 10.2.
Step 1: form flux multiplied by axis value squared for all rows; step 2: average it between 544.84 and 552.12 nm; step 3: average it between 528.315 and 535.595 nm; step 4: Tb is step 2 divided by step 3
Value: 1.03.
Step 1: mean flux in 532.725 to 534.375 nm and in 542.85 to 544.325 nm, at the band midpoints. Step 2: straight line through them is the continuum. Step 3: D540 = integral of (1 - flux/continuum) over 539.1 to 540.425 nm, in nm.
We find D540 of 0.157 nm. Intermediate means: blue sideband 9.96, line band 8.93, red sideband 10.2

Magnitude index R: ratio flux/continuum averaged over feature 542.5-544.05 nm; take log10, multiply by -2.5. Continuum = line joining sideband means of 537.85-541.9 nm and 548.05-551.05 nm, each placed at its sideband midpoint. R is -0.07 mag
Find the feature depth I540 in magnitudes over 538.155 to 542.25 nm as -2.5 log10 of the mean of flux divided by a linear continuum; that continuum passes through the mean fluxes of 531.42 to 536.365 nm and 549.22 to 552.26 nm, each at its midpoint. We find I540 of 0.06 mag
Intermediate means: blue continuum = 10.3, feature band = 9.73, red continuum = 10.1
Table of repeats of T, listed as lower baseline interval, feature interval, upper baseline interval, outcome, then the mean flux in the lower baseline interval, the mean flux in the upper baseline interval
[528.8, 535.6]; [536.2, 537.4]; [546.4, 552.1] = -0.04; 10.4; 10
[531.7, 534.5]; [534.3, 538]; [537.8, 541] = -0.25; 10.1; 9.61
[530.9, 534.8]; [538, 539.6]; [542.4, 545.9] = 0.05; 10.2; 10.3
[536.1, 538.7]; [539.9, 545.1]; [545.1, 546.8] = 0.05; 10.4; 10.1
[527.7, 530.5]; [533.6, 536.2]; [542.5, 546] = -0.05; 10.2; 10.3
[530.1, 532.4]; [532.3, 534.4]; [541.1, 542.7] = 0.15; 10.8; 10.4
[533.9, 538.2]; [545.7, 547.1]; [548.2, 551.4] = 0.03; 10.5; 9.98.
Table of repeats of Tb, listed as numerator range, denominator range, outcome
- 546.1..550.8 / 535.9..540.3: 1.03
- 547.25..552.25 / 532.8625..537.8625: 1.02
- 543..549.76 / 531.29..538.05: 1.01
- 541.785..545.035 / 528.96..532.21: 1.02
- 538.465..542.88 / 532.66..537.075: 0.97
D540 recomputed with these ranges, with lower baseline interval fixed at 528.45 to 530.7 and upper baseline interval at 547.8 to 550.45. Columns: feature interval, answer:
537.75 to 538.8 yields 0.02 nm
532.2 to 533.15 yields 0.05 nm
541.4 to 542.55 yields 0.00 nm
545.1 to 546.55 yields 0.02 nm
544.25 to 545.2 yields 0.01 nm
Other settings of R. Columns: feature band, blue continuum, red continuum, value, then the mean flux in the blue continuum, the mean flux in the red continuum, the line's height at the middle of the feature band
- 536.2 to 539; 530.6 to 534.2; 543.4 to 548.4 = -0.021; 10.3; 9.99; 10.2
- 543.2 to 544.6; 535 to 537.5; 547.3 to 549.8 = 0.012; 10.6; 9.93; 10.2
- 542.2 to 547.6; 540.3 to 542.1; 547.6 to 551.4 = -0.015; 10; 9.95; 10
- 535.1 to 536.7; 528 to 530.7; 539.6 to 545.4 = -0.062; 10.3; 10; 10.2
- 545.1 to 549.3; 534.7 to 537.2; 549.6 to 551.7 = 0.013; 10.7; 9.94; 10.1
